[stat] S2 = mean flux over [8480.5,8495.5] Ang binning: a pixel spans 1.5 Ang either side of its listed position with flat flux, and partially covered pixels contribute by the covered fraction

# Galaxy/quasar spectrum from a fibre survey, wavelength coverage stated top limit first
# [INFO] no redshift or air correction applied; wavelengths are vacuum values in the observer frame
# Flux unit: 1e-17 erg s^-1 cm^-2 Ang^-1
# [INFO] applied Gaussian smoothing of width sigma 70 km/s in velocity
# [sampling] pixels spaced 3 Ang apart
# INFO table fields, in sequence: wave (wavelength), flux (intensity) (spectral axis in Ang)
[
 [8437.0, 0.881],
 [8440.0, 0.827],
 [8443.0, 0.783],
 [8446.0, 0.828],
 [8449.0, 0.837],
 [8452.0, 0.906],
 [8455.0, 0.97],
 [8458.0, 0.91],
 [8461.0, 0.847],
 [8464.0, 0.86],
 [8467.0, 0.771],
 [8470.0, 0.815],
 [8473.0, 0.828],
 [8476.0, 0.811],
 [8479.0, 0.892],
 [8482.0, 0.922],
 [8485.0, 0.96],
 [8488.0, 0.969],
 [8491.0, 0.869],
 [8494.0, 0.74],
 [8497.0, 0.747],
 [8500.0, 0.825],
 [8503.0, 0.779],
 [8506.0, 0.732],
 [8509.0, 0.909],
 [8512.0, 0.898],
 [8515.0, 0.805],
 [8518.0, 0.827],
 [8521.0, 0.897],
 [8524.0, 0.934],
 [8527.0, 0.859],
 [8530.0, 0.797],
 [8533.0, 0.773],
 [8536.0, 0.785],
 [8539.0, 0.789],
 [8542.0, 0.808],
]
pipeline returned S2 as 0.892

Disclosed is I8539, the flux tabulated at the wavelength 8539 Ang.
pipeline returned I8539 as 0.789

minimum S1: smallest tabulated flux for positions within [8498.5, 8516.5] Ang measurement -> 0.732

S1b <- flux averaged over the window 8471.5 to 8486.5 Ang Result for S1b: 0.883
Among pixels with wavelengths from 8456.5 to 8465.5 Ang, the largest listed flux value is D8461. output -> 0.91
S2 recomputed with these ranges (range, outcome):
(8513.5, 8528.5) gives 0.864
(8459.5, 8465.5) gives 0.854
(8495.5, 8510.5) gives 0.798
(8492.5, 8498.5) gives 0.744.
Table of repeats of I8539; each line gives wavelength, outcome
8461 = 0.847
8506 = 0.732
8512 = 0.898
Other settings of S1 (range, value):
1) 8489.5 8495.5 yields 0.74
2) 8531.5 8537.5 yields 0.773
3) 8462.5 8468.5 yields 0.771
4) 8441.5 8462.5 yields 0.783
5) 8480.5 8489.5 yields 0.922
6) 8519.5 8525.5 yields 0.897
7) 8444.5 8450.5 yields 0.828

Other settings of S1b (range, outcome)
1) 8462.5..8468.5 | 0.816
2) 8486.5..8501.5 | 0.83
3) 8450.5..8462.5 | 0.908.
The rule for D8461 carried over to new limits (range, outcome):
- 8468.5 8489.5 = 0.969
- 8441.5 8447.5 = 0.828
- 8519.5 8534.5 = 0.934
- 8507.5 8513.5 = 0.909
